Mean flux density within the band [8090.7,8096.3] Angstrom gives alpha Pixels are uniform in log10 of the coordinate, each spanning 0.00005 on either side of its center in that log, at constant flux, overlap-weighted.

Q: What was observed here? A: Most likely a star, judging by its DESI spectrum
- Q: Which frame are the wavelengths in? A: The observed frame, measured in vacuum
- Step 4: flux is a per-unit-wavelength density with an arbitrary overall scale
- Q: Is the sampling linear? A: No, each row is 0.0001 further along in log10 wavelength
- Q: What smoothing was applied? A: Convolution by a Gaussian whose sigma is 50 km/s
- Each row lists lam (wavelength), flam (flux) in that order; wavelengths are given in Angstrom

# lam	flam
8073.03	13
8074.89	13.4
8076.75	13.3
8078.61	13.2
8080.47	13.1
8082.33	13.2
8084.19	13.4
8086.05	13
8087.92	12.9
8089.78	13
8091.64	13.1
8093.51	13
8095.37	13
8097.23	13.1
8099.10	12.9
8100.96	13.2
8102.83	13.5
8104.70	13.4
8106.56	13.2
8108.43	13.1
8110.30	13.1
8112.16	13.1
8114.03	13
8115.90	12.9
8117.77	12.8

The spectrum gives 13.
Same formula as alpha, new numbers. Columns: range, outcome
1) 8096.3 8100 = 13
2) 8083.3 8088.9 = 13.1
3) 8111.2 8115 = 13.1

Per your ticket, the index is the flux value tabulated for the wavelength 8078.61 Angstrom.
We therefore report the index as 13.2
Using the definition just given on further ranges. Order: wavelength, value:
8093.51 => 13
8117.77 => 12.8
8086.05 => 13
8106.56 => 13.2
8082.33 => 13.2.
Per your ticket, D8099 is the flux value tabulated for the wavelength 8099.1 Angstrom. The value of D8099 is 12.9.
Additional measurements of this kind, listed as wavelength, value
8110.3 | 13.1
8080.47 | 13.1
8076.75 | 13.3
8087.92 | 12.9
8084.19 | 13.4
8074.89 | 13.4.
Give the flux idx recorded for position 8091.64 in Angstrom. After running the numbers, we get 13.1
